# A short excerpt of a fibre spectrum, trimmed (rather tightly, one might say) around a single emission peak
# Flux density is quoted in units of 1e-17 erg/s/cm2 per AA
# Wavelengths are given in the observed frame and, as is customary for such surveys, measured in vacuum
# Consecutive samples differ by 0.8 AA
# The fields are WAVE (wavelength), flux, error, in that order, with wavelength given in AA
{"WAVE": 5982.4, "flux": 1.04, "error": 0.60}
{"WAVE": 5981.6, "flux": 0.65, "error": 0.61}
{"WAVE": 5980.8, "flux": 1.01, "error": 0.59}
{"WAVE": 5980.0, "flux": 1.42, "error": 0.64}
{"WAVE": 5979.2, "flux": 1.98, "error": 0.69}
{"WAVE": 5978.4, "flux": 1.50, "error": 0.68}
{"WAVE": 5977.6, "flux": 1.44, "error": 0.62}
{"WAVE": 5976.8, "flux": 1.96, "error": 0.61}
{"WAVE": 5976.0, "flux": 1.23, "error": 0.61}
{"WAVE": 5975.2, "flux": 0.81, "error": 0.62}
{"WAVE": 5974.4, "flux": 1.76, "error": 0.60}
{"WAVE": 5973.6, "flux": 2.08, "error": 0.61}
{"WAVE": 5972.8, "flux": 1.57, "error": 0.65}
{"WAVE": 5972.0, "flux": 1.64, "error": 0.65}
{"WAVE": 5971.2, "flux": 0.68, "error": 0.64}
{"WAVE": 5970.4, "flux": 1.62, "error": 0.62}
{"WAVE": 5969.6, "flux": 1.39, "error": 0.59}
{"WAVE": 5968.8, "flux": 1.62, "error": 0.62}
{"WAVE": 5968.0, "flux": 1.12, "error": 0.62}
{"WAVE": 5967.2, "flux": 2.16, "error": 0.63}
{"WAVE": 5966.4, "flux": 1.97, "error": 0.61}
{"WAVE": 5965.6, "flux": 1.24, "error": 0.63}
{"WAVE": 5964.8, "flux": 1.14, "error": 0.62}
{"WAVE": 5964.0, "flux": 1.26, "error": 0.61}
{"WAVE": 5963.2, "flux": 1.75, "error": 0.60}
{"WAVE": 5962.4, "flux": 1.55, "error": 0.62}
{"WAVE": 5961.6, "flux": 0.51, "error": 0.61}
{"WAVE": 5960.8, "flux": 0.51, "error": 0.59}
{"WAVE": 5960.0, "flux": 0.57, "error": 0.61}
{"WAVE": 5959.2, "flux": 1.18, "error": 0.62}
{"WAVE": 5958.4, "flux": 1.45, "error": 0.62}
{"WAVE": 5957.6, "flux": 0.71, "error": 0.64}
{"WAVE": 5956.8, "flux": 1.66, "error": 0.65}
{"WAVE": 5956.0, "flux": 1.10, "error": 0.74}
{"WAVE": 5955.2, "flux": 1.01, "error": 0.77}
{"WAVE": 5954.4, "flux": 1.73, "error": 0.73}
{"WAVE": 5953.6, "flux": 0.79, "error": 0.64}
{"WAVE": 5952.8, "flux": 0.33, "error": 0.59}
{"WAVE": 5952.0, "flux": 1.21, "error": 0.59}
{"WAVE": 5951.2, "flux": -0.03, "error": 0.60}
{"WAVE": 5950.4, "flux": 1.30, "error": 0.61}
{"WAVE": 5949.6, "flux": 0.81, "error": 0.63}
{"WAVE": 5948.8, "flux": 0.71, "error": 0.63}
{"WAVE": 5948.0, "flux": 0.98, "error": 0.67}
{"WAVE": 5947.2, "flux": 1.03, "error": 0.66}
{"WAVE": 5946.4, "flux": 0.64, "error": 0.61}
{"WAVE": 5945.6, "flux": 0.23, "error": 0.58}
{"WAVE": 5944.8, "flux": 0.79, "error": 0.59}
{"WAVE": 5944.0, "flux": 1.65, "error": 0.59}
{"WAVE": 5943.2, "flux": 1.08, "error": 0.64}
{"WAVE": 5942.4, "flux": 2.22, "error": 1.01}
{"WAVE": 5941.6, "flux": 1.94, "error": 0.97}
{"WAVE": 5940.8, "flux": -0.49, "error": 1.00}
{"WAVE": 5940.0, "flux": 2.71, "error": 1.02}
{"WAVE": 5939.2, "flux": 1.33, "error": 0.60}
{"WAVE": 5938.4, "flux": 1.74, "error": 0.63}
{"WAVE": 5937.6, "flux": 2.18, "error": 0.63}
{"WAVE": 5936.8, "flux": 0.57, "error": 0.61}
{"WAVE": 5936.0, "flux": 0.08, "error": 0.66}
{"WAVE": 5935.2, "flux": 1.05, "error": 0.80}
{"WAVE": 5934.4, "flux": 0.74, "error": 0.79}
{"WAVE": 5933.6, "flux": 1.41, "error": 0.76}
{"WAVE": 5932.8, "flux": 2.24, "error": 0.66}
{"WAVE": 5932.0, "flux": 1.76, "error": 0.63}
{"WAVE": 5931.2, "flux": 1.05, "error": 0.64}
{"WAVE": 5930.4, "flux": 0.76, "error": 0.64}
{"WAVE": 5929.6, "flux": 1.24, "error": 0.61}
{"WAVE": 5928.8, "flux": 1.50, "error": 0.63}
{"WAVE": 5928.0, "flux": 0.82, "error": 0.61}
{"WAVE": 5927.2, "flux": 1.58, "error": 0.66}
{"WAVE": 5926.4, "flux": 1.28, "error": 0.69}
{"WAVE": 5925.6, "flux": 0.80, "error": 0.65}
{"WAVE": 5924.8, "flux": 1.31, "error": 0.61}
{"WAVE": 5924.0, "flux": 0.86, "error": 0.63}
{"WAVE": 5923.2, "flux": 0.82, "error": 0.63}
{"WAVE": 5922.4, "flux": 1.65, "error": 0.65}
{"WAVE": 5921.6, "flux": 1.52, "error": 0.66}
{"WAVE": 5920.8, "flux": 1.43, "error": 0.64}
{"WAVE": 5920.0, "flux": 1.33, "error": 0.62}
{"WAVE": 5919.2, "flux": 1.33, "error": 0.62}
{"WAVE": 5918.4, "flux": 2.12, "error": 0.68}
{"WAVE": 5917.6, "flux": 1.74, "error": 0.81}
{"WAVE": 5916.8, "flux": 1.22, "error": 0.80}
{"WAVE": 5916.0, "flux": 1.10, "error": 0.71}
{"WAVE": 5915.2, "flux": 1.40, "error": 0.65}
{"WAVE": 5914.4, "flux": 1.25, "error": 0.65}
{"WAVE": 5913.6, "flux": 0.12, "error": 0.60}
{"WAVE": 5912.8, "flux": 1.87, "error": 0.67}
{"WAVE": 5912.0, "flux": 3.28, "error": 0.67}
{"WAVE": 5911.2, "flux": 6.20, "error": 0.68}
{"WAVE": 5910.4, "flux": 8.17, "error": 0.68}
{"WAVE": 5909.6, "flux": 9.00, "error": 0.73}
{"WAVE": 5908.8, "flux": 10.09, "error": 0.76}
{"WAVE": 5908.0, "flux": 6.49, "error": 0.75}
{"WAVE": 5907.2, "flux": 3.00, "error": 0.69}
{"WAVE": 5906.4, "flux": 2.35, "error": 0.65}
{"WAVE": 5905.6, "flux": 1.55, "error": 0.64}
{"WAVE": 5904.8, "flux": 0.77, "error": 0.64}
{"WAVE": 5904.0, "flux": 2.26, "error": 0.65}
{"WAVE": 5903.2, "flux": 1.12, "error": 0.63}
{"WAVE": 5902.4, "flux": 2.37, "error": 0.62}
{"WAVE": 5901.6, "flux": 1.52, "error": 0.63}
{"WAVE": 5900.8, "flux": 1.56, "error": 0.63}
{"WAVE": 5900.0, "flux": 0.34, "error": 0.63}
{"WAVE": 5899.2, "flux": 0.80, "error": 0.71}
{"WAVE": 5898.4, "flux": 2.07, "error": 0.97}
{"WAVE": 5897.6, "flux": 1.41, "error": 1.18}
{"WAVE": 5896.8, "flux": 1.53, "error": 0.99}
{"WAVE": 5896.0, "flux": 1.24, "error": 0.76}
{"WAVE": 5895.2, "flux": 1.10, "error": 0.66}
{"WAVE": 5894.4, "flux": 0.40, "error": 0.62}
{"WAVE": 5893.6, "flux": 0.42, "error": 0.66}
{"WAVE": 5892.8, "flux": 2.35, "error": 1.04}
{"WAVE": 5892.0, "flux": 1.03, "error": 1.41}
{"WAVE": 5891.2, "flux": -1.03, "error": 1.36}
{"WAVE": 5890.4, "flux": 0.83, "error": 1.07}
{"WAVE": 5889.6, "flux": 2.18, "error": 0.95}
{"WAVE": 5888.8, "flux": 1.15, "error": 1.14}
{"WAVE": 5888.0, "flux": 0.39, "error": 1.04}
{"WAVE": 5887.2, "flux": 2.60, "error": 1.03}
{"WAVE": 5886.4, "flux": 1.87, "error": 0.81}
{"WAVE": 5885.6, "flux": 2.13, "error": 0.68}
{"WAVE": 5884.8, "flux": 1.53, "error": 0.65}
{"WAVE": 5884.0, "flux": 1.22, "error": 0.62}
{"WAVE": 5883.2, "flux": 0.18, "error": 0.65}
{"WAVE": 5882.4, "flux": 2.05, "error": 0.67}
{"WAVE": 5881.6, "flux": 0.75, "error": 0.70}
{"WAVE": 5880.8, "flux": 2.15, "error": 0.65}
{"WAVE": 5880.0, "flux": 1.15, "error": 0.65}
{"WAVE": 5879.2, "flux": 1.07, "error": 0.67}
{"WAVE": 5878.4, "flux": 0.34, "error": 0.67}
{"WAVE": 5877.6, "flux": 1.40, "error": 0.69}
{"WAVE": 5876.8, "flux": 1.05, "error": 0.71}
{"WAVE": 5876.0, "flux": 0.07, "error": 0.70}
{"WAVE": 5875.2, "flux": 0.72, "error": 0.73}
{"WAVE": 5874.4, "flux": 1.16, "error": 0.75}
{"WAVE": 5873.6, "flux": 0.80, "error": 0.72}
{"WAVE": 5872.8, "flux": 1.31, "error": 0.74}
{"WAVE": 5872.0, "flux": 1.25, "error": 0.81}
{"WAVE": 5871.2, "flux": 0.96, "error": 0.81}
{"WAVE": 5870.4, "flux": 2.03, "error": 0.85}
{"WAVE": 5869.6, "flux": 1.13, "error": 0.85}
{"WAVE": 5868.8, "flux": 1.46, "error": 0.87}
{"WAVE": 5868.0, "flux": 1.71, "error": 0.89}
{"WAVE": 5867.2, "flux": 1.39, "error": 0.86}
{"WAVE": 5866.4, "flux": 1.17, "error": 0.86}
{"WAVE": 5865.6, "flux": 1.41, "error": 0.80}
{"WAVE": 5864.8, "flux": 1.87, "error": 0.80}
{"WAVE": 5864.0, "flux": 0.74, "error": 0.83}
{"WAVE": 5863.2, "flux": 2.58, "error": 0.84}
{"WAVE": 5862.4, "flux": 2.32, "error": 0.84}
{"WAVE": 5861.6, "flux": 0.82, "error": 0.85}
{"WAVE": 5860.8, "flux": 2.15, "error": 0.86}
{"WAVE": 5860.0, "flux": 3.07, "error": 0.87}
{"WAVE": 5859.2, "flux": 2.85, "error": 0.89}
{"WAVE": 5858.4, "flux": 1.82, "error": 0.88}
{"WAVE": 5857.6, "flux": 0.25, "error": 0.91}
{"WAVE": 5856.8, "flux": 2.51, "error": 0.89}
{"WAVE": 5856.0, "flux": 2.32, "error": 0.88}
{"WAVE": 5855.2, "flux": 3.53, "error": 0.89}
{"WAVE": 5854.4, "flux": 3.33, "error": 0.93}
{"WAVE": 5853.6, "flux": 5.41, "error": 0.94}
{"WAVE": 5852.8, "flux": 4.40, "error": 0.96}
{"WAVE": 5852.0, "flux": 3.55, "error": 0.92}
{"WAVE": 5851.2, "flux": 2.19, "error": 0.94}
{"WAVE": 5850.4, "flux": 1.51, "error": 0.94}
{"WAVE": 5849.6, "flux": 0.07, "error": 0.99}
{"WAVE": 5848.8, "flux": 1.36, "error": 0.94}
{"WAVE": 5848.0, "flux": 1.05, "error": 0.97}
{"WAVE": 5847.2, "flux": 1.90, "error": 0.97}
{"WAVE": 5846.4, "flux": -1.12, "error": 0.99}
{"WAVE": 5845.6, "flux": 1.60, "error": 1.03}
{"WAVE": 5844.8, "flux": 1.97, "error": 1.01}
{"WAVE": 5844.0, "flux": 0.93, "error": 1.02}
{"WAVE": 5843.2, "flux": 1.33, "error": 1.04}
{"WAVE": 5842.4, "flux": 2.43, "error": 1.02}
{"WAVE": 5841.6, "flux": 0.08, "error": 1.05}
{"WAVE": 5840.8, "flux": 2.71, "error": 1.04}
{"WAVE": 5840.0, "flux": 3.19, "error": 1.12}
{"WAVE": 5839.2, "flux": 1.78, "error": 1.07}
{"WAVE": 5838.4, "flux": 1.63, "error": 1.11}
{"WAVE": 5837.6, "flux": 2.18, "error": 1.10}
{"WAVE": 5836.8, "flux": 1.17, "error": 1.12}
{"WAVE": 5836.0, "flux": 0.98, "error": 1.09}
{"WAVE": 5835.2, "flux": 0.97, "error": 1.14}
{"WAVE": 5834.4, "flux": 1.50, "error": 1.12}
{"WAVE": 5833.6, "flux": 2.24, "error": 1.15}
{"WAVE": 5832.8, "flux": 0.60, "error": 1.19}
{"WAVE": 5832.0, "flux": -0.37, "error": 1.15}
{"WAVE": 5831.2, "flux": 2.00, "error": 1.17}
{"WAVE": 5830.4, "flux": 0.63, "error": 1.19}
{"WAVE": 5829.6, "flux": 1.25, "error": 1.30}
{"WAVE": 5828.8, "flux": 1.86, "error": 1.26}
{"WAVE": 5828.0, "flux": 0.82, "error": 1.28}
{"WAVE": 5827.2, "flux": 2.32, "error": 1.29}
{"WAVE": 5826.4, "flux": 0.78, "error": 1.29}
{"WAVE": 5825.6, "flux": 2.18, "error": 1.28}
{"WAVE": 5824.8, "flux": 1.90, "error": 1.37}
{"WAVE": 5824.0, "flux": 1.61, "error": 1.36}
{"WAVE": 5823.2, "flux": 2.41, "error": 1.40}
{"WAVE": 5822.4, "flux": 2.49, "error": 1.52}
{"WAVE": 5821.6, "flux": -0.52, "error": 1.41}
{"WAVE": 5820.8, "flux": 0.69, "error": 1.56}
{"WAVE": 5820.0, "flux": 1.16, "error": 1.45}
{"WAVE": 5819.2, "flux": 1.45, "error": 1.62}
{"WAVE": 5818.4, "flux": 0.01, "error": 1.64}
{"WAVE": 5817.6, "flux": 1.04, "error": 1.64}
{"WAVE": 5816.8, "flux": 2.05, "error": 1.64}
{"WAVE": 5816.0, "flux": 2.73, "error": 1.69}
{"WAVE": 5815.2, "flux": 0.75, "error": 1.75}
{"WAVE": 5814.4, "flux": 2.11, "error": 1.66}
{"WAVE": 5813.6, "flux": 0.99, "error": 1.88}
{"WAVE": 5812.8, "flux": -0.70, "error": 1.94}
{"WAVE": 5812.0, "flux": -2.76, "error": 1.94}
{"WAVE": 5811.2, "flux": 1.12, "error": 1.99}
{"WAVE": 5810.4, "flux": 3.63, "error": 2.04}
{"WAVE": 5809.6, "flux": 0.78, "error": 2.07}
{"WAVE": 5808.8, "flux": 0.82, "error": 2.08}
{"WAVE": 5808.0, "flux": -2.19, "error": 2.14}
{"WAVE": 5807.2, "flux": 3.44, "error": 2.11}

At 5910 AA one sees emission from [O III]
